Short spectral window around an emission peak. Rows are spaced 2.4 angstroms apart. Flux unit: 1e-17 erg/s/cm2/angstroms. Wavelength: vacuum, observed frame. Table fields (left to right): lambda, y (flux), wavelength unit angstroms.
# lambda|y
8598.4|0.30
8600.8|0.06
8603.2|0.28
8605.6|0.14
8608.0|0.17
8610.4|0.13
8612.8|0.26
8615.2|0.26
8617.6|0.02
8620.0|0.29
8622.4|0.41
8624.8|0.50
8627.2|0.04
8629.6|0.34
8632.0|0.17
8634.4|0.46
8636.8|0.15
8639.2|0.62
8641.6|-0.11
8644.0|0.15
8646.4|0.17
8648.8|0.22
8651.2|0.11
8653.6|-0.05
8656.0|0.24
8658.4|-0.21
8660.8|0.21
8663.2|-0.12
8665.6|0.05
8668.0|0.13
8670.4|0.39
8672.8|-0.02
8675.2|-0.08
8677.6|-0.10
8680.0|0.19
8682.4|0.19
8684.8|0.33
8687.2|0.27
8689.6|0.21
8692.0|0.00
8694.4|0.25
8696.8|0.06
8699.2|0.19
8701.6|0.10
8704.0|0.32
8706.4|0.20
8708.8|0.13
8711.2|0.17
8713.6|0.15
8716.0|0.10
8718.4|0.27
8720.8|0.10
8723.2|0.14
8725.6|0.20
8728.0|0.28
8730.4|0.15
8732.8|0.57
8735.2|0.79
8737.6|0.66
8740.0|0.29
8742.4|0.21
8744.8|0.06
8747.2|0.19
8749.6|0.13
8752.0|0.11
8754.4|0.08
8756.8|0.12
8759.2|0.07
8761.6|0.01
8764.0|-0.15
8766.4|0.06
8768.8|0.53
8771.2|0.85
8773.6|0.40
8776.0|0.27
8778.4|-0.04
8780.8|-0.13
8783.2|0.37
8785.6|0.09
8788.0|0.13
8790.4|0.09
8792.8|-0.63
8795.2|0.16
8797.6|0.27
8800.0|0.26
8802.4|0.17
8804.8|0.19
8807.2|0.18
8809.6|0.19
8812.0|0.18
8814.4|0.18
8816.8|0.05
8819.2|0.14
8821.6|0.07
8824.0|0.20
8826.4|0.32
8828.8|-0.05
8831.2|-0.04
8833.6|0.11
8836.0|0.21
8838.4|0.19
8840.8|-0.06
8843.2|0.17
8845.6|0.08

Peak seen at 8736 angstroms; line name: H-gamma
